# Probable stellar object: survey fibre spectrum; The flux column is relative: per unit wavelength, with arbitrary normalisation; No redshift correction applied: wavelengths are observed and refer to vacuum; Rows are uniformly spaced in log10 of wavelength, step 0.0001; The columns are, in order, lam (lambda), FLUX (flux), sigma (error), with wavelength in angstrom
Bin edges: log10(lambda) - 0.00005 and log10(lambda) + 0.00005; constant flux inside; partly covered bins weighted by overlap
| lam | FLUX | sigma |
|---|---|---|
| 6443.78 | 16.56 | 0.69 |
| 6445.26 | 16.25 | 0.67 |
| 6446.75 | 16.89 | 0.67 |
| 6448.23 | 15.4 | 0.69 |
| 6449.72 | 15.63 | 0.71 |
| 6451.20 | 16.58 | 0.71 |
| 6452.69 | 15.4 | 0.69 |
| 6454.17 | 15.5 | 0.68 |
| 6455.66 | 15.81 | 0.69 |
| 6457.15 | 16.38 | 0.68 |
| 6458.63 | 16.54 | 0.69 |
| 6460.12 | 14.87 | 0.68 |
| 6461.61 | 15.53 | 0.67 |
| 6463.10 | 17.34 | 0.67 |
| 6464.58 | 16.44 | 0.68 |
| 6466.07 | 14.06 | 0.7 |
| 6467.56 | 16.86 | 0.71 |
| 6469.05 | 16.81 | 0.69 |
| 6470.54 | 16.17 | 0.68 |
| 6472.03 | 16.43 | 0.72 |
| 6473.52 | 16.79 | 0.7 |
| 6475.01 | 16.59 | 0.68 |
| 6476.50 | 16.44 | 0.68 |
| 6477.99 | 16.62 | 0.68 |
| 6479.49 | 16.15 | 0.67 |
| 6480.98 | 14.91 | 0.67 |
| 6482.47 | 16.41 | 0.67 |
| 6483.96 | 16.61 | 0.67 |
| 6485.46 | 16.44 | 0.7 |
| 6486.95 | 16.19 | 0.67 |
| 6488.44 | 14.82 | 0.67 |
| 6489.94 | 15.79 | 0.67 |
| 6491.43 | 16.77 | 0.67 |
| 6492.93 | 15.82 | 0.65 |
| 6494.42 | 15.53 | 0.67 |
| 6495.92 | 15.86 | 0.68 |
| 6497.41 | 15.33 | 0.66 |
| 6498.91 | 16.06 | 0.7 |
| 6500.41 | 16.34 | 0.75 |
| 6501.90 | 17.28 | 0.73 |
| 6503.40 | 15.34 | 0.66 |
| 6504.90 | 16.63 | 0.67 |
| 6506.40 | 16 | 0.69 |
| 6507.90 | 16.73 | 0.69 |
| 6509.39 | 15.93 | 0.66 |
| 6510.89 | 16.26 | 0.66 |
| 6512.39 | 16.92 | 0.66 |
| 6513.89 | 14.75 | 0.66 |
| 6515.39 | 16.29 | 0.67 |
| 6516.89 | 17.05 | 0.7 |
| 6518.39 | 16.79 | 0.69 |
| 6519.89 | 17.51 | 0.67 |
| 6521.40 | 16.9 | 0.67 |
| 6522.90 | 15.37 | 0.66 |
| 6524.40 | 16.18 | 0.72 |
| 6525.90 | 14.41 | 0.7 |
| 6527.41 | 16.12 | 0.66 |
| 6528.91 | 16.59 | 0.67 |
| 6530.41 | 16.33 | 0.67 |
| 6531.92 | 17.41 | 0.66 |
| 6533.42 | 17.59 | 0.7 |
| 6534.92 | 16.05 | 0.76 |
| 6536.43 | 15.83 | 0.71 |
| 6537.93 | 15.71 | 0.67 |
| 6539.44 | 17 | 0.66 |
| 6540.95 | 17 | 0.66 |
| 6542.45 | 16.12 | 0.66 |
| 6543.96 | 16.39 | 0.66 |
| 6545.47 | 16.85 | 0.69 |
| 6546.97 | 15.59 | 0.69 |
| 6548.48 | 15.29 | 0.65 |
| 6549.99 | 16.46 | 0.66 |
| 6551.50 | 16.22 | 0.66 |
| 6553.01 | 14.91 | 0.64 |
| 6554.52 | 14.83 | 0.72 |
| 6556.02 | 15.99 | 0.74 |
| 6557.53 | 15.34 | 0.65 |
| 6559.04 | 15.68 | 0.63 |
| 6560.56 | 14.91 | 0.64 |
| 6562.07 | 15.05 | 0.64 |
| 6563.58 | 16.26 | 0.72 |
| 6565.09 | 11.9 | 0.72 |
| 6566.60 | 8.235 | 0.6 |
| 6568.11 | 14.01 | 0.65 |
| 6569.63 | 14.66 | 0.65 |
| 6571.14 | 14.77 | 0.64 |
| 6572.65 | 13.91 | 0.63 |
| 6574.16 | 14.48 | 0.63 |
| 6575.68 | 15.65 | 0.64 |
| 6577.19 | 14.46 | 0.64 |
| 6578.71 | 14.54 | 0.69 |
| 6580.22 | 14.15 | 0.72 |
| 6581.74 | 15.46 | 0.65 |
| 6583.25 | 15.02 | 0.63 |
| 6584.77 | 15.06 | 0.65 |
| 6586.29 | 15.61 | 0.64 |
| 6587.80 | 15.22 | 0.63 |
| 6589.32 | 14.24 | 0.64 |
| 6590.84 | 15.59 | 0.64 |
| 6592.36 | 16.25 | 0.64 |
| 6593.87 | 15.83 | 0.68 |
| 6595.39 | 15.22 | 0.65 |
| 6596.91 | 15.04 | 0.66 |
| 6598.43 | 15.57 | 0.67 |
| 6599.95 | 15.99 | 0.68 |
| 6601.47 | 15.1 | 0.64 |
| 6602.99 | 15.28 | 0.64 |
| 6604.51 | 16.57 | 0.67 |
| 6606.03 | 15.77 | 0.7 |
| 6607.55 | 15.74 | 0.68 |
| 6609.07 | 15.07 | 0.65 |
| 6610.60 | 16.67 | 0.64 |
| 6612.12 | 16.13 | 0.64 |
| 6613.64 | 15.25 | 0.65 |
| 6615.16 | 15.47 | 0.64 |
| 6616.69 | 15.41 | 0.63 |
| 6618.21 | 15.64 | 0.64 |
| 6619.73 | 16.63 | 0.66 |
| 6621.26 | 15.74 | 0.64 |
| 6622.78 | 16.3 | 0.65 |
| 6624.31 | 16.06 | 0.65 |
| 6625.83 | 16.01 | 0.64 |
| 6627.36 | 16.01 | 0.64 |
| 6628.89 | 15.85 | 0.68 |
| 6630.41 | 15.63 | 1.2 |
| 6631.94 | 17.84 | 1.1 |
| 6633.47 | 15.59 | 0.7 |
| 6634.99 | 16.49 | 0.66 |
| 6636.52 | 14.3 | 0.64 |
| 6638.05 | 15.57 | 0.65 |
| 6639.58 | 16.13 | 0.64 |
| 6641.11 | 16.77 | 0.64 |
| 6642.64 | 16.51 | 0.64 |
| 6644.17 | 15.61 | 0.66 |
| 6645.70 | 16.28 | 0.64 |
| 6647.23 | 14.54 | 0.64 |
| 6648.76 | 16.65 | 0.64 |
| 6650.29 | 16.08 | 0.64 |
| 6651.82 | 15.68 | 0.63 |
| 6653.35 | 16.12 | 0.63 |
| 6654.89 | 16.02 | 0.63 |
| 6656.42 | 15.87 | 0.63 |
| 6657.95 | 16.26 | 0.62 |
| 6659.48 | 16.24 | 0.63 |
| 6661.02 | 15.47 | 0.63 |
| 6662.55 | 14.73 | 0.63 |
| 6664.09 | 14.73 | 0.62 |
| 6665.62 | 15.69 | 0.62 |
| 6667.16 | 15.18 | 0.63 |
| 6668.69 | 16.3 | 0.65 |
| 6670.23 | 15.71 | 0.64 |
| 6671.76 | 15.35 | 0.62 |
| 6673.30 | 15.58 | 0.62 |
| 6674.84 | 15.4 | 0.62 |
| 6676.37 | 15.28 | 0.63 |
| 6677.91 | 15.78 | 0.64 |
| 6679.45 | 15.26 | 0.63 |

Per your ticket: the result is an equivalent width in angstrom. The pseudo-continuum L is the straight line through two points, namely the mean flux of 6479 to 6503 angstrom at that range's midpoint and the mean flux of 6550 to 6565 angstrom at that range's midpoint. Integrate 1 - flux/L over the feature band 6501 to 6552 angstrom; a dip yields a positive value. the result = -2.1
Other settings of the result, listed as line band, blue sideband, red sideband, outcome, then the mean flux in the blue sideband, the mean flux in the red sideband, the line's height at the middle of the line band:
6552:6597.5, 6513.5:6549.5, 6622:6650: 4.04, 16.3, 16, 16.2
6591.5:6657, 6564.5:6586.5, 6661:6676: -4.77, 14.1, 15.4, 14.8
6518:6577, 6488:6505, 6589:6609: 0.90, 16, 15.6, 15.8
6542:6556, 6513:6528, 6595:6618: 0.10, 16.1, 15.6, 16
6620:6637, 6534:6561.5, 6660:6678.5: -0.48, 15.9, 15.4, 15.6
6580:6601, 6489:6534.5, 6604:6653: 0.93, 16.3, 15.9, 16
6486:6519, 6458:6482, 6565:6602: -0.79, 16.2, 14.7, 15.7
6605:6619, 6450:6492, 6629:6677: 0.15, 16.1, 15.8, 15.9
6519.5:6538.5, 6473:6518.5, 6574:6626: -0.40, 16.2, 15.5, 16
